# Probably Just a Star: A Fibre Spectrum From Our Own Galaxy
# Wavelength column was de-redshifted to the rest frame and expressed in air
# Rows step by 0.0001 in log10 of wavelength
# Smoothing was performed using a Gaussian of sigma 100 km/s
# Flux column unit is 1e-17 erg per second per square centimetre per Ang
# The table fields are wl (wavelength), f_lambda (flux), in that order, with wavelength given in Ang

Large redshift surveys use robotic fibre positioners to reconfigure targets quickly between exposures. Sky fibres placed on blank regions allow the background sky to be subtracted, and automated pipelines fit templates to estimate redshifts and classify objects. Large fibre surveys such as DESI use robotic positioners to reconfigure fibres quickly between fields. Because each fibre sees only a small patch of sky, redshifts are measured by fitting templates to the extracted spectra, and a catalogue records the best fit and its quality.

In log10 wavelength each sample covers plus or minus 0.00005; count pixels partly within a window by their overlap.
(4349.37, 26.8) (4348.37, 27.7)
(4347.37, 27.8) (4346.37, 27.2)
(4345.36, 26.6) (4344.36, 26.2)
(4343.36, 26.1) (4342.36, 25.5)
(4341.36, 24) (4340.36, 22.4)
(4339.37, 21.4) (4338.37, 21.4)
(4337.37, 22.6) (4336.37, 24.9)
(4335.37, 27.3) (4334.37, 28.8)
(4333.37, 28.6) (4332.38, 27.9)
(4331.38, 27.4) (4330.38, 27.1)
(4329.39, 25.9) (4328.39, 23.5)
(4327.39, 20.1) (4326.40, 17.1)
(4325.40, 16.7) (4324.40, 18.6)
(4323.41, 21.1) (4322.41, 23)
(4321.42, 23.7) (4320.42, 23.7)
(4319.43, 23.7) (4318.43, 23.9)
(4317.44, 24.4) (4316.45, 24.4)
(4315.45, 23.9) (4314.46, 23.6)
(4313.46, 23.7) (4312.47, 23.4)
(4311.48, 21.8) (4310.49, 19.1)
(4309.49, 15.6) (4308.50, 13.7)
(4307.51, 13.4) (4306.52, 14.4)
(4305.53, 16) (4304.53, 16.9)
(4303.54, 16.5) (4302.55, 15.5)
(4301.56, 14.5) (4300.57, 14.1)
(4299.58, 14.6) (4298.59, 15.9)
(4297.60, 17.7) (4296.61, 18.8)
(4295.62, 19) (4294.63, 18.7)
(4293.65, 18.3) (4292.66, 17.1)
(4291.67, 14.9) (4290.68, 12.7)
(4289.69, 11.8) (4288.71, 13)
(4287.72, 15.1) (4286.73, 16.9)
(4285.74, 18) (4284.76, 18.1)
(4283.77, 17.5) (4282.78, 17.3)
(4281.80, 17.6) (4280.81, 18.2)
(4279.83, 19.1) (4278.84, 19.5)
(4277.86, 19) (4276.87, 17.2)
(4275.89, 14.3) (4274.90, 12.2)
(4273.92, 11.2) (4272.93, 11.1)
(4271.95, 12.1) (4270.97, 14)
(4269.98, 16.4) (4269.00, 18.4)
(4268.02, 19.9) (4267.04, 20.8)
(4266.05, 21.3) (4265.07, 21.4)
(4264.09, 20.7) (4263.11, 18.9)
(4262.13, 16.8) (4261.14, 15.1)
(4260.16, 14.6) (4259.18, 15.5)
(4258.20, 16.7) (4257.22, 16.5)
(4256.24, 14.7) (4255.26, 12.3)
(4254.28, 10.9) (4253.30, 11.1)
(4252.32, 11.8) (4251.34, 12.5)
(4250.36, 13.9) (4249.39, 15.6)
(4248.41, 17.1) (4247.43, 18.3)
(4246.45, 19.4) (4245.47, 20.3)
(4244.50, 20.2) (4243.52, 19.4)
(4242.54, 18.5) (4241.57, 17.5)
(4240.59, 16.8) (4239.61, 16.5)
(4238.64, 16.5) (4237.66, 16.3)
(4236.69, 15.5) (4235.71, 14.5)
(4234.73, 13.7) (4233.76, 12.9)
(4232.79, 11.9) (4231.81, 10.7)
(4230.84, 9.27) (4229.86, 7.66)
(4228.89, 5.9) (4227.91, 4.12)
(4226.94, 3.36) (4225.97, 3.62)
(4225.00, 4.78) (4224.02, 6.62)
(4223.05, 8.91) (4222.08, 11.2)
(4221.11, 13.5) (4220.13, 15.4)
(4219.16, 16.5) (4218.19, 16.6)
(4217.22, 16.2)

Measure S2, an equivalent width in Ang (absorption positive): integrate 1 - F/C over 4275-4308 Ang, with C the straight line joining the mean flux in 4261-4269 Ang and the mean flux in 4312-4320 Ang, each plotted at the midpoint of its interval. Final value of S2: 8.1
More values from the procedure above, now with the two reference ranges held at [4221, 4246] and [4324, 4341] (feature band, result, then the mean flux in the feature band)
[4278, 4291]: 1.0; 16.6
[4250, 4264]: 0.5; 14.6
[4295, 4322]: 2.4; 19.1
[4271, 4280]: 1.2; 14.9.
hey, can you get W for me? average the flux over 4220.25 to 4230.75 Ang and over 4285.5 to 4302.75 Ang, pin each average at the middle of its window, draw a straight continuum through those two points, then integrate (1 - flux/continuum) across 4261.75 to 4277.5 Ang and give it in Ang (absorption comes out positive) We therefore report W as -4.9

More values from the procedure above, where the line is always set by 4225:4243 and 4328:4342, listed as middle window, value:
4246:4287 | -0.7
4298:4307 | 2.4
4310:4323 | -0.3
